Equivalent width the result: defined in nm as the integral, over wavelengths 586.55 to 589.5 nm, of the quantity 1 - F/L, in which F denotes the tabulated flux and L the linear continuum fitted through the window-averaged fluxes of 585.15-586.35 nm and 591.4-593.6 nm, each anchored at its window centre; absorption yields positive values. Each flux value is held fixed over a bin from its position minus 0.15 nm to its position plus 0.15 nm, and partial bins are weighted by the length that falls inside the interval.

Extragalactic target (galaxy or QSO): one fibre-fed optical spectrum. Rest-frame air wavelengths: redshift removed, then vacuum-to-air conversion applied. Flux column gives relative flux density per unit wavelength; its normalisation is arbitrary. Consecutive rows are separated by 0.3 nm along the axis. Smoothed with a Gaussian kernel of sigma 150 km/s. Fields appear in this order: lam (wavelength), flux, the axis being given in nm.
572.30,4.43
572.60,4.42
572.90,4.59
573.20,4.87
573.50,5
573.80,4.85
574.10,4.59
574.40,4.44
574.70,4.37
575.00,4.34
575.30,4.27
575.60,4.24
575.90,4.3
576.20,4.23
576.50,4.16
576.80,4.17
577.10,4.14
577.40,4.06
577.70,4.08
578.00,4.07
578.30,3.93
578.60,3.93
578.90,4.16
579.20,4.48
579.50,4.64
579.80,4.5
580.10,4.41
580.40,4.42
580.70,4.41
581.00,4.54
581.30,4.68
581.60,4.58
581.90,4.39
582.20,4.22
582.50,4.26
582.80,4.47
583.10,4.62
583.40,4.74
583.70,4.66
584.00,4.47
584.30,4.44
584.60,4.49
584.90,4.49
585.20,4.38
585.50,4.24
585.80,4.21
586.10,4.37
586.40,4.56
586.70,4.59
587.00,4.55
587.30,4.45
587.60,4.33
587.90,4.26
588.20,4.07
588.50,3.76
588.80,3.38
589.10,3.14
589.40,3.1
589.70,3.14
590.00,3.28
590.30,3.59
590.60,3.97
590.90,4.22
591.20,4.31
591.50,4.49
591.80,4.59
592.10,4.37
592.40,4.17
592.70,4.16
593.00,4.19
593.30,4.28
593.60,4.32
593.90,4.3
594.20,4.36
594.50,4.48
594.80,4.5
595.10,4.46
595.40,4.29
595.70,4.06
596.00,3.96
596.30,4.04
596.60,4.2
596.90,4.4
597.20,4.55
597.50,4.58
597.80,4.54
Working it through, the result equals 0.23 nm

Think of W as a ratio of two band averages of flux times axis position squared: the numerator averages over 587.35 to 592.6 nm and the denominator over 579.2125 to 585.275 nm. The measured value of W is 0.89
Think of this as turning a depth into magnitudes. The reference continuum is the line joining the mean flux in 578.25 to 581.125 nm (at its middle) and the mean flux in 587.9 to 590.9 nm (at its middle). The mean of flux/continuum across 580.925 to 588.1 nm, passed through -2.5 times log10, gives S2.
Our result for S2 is -0.13 mag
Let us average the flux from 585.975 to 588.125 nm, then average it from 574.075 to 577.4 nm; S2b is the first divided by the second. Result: 1.0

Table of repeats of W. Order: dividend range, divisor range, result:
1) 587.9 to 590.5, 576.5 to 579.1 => 0.89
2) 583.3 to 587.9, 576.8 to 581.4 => 1.06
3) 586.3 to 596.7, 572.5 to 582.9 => 0.98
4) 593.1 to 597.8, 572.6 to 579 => 1.07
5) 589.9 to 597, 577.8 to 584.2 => 1.00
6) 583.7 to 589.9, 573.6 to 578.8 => 1.01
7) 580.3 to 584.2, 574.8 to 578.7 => 1.10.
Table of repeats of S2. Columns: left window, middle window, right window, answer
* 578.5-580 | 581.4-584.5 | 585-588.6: -0.036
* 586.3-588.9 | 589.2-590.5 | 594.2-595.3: 0.287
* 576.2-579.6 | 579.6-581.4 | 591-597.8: -0.076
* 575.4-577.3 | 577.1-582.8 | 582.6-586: 0.002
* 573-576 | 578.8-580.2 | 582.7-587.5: 0.014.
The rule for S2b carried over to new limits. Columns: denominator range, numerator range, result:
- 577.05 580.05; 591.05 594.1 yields 1.03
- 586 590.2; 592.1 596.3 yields 1.09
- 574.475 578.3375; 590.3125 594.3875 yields 1.02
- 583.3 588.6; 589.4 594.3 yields 0.93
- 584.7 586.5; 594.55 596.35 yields 0.97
